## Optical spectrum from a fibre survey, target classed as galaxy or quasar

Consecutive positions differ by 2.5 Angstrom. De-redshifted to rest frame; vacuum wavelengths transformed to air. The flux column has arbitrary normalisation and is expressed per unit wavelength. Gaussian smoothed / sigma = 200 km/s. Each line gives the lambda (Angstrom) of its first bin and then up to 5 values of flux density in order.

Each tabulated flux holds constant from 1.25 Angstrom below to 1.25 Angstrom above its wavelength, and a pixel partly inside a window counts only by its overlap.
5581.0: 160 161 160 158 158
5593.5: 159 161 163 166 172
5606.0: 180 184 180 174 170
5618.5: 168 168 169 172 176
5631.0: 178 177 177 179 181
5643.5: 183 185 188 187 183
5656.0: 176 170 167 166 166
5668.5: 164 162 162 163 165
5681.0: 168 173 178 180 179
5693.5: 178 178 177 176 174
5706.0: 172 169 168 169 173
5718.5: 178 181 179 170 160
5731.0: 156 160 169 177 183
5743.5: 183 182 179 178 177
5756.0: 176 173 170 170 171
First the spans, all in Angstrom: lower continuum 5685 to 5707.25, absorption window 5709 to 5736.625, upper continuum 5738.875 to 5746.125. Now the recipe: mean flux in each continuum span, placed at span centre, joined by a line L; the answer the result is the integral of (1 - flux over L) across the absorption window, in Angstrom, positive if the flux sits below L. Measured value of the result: 1.6 Angstrom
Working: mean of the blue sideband 177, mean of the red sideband 182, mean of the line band 169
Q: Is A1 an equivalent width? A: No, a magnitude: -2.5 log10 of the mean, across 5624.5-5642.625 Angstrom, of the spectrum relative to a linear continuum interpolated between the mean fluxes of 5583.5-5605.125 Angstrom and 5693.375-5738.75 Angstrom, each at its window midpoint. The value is -0.075 mag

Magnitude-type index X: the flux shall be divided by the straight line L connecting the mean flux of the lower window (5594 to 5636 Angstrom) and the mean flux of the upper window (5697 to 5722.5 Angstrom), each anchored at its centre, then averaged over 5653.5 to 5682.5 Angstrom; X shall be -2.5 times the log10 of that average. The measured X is 0.04 mag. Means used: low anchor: 172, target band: 167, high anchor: 174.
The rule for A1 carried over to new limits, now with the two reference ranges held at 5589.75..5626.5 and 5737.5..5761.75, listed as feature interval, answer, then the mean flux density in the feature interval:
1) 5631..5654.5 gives -0.06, 182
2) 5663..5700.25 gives 0.02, 171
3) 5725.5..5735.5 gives 0.10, 161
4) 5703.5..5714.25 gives 0.03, 170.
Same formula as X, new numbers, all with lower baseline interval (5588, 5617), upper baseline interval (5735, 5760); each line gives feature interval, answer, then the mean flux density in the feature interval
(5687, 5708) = -0.011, 176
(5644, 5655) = -0.082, 185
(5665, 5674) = 0.061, 164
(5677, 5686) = 0.025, 170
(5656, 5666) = 0.026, 168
